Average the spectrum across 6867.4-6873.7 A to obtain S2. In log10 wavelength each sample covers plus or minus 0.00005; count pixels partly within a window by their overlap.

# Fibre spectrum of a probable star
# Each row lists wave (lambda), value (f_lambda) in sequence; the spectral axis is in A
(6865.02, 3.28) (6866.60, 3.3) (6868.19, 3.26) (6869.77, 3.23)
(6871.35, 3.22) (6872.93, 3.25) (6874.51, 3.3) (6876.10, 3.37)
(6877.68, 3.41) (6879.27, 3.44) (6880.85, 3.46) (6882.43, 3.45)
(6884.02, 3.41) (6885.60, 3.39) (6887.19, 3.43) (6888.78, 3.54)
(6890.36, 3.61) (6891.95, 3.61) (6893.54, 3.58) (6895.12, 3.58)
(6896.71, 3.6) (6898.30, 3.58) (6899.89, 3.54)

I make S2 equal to 3.24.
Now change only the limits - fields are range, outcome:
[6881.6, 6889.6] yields 3.45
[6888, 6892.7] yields 3.59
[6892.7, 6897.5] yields 3.59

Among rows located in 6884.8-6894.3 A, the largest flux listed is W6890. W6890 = 3.61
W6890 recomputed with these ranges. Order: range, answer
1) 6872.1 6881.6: 3.46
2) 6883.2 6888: 3.43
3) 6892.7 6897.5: 3.6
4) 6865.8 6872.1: 3.3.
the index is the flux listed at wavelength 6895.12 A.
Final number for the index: 3.58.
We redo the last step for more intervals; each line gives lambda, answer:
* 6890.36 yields 3.61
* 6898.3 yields 3.58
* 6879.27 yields 3.44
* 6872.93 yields 3.25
